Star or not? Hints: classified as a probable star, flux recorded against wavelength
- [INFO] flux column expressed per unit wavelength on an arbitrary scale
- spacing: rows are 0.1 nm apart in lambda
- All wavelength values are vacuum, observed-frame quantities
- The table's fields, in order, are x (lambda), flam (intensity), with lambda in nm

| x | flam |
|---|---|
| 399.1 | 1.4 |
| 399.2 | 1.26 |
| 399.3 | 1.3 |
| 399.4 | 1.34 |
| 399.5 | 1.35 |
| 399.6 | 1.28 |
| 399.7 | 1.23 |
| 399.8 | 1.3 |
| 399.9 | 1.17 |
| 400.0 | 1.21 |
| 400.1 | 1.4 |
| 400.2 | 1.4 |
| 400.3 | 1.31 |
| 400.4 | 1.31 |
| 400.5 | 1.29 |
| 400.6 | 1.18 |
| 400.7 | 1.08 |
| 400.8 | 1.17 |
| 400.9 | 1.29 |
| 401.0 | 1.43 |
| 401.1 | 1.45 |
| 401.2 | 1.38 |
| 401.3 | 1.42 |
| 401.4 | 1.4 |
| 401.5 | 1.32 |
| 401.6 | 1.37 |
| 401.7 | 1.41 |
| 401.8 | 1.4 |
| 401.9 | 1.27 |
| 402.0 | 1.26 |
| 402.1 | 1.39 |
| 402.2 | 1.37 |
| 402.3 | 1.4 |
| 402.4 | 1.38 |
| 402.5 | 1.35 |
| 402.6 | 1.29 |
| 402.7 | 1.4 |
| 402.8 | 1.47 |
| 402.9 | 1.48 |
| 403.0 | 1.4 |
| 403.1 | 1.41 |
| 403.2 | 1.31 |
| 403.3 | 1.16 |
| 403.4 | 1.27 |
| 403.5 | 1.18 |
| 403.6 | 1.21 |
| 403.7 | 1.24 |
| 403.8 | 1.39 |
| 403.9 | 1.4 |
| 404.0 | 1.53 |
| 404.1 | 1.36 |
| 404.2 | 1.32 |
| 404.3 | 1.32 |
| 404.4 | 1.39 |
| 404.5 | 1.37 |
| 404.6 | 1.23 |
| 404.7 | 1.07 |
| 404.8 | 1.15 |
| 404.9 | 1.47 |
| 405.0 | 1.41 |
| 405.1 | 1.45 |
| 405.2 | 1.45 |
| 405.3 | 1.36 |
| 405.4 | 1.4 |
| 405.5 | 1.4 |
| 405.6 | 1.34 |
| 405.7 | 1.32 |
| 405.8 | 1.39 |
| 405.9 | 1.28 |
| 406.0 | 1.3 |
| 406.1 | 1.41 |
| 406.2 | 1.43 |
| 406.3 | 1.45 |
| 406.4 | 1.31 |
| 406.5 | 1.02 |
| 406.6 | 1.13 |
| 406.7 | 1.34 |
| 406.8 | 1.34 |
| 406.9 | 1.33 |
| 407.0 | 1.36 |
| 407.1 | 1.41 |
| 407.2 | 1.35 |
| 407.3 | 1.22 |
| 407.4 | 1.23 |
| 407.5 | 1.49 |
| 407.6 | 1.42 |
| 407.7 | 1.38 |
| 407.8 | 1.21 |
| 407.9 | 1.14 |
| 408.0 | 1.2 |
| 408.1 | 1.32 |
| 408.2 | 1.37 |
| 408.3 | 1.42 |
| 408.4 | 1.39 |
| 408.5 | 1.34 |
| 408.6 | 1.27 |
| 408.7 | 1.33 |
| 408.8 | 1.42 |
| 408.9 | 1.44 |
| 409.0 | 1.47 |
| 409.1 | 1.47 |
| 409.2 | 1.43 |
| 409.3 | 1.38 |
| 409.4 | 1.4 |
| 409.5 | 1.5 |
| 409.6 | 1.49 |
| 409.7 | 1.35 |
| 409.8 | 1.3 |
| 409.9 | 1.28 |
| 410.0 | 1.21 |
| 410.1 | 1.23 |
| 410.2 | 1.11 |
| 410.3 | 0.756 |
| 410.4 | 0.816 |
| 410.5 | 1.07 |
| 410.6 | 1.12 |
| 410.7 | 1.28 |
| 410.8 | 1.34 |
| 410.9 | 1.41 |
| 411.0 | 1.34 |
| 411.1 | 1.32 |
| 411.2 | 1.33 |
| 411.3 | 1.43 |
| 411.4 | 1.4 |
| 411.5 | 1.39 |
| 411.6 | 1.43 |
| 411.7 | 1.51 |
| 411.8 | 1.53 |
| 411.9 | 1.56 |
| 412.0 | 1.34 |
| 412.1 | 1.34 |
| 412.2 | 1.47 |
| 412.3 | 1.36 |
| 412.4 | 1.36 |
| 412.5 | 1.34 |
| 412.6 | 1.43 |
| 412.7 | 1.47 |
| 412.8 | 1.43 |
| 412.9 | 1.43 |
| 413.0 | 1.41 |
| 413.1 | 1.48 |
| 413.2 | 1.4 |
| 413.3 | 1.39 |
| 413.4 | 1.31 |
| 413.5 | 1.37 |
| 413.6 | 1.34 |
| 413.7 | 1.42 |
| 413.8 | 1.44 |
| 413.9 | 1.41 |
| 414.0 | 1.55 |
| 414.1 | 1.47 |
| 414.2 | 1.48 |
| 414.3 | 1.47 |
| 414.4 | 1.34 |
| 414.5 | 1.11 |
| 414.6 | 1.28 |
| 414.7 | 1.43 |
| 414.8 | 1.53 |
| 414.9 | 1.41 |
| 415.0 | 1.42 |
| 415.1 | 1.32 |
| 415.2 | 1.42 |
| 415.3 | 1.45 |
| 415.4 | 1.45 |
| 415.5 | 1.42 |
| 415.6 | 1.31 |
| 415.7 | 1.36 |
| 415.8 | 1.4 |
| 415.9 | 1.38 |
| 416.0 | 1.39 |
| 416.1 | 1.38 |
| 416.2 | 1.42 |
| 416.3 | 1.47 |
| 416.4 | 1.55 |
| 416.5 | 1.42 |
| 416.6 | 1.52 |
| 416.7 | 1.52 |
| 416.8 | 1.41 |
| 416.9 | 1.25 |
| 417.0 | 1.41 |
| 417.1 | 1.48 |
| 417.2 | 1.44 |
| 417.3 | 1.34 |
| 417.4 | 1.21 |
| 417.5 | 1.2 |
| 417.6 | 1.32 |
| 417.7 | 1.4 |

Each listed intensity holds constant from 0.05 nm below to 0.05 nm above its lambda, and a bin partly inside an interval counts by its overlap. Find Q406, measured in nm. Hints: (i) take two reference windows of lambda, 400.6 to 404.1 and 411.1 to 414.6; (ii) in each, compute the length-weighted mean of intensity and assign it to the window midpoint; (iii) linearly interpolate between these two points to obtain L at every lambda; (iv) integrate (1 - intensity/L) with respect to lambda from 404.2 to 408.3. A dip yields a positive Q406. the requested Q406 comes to 0.12 nm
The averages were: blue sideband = 1.34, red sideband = 1.41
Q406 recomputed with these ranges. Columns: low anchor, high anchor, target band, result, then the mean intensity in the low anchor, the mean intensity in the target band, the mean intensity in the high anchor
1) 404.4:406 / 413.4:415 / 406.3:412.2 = 0.20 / 1.34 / 1.32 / 1.4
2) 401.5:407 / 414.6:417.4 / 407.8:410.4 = 0.11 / 1.34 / 1.31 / 1.41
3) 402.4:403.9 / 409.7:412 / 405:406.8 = -0.04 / 1.33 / 1.34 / 1.28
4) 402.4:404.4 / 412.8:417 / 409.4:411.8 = 0.17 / 1.34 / 1.29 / 1.41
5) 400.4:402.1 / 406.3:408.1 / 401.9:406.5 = -0.13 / 1.32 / 1.34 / 1.29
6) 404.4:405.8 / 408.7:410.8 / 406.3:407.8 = 0.01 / 1.34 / 1.31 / 1.28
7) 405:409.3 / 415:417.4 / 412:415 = -0.02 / 1.35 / 1.4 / 1.41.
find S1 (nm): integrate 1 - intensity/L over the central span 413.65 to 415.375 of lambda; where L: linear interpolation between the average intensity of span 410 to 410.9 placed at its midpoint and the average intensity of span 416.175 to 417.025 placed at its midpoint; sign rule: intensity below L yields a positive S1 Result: -0.102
